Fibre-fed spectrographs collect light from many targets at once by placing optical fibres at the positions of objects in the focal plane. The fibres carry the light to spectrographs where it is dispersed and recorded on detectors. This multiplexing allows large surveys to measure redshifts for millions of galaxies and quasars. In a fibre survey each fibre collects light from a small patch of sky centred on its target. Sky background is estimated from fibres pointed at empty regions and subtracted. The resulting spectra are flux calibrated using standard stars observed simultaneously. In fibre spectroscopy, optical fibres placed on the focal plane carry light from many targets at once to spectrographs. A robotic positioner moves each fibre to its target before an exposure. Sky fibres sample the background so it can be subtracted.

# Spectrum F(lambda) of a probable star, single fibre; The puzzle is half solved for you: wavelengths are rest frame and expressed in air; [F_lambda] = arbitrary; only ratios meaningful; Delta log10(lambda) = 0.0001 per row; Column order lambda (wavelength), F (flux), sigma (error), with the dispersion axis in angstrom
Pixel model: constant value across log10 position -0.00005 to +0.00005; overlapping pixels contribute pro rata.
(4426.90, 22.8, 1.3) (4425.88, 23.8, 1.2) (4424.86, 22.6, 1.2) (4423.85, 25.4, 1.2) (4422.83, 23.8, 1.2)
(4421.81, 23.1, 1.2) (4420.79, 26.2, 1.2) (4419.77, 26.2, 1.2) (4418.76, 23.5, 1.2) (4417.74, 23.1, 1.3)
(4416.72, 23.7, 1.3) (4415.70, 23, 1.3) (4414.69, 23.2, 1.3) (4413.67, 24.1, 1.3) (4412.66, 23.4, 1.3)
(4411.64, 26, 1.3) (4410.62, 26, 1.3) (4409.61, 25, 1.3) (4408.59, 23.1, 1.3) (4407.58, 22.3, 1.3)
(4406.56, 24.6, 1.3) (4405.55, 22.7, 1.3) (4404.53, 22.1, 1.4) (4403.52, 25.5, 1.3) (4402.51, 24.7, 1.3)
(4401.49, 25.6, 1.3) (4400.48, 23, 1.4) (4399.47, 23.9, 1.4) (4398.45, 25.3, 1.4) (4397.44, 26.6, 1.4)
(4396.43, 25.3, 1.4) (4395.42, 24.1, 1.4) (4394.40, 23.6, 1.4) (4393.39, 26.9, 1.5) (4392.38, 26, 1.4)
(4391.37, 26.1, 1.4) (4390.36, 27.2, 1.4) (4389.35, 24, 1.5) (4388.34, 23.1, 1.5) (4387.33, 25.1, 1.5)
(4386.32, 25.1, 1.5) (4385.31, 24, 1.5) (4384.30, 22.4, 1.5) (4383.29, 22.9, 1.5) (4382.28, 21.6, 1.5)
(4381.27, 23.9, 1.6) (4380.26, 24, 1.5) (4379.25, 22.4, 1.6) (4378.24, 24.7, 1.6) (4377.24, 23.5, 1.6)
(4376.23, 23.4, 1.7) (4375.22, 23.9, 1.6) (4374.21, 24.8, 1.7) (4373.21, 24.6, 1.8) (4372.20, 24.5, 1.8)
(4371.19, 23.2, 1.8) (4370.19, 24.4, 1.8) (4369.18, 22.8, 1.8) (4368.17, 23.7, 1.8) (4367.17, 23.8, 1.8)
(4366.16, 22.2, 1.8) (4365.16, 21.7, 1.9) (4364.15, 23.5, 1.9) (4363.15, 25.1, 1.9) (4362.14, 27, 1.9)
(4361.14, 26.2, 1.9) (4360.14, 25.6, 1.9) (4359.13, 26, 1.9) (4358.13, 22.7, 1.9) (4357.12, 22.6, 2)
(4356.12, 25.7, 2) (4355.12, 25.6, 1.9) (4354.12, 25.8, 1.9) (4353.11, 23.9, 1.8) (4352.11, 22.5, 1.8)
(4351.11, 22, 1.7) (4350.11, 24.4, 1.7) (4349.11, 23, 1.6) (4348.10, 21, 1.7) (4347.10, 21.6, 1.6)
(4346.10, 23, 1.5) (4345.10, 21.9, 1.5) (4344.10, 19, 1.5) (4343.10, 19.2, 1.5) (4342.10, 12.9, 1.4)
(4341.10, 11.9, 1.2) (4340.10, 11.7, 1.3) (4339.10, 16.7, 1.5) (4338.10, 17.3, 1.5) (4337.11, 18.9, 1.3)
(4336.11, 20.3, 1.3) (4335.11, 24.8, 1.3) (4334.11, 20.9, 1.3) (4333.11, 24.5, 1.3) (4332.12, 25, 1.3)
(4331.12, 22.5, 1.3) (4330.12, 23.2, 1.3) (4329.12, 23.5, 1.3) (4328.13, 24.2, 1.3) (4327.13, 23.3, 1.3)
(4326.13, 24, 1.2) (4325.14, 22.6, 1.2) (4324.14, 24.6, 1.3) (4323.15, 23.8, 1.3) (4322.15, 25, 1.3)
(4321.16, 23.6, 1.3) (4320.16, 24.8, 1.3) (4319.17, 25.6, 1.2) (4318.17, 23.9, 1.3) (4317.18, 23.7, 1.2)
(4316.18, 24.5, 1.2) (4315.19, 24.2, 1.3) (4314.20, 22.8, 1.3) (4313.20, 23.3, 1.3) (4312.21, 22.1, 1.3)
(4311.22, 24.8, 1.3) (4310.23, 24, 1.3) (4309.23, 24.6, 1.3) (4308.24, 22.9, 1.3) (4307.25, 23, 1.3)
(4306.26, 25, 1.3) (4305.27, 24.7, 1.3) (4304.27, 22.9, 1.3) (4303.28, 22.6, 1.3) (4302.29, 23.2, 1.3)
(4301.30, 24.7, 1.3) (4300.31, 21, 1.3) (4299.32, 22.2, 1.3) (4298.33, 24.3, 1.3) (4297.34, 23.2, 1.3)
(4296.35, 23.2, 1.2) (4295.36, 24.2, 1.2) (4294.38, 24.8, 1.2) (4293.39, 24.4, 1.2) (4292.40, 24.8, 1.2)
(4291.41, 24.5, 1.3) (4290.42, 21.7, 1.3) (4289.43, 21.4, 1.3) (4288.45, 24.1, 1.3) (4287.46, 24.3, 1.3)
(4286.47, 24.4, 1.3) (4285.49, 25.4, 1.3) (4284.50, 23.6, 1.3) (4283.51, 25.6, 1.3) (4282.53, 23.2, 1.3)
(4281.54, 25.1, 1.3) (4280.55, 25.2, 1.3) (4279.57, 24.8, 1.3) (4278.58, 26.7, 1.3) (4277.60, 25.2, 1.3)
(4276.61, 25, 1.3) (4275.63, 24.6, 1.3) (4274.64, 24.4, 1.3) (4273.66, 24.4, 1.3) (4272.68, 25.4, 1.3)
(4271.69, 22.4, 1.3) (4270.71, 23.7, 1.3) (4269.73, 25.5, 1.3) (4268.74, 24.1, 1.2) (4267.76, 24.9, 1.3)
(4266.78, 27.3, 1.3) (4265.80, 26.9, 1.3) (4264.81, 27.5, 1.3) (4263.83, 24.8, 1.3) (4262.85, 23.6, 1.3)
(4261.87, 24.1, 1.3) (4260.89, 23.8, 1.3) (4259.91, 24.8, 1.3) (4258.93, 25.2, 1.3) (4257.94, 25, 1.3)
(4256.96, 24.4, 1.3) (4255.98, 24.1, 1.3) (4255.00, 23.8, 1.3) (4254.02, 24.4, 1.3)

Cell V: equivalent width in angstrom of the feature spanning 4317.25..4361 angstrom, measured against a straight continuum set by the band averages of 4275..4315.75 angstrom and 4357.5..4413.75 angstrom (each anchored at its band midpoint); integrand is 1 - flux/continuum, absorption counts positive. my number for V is 3.3 angstrom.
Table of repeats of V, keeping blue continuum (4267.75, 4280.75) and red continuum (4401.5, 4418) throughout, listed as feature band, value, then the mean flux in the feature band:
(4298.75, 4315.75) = 0.8 angstrom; 23.4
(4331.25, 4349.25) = 3.5 angstrom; 19.6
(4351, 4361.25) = -0.1 angstrom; 24.4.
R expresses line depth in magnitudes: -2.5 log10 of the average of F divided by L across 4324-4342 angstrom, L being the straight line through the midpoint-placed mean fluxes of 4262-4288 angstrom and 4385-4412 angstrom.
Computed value 0.19 mag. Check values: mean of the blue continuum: 24.9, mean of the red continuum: 24.7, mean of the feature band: 20.8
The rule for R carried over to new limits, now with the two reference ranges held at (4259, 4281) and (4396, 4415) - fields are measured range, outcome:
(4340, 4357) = 0.16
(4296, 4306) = 0.07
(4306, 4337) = 0.05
